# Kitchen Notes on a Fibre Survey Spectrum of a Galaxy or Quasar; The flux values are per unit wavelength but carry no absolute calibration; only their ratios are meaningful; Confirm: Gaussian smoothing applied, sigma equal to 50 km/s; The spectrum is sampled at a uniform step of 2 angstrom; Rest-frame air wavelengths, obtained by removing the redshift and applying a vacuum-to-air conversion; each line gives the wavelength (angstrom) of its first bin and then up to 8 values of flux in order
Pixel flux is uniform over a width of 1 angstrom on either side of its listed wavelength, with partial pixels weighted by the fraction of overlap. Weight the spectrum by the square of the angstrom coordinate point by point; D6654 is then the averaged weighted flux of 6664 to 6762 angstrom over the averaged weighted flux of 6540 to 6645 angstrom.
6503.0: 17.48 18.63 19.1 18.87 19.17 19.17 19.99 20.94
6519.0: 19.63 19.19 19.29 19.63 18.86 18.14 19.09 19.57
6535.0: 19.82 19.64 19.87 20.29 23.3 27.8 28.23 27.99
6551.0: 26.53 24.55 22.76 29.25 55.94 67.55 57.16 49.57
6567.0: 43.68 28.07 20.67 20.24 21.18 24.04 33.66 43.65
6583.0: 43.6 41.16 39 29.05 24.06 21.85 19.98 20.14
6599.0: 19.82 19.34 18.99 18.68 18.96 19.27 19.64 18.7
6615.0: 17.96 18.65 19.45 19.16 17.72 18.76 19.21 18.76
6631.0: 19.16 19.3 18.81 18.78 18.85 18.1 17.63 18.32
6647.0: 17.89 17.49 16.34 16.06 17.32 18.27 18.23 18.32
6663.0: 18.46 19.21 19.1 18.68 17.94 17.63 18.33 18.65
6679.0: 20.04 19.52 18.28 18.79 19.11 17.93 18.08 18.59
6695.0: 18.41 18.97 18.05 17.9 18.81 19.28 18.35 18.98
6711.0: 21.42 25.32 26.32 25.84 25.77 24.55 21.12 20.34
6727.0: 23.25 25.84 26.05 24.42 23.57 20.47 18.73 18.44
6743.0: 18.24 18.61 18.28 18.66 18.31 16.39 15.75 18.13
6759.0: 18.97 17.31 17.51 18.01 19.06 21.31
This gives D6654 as 0.79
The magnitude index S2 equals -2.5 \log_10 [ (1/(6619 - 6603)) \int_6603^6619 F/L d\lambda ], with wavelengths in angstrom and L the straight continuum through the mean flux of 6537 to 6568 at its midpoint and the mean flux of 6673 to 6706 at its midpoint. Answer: 0.42 mag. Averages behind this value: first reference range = 34.5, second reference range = 18.6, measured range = 18.9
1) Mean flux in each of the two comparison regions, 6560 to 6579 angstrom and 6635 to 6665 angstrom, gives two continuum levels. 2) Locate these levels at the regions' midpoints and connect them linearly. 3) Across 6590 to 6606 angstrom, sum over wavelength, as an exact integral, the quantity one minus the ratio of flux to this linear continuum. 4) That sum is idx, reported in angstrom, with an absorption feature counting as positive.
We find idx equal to 5.2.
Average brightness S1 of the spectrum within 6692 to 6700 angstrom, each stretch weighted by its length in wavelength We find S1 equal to 18.5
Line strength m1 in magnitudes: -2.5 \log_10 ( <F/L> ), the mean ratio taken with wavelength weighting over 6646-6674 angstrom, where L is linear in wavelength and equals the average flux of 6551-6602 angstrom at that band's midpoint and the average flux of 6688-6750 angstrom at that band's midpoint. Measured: 0.39 mag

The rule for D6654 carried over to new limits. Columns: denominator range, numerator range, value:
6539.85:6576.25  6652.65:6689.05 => 0.58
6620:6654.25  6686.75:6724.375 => 1.16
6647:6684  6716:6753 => 1.21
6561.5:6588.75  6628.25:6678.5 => 0.52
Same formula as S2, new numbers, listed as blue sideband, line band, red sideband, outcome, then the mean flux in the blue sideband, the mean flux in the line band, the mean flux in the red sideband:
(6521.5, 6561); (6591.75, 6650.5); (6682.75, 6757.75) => 0.22 mag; 25.3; 18.9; 20.4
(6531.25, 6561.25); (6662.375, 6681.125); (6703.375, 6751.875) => 0.25 mag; 27.7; 18.7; 21.6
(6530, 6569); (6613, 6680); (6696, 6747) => 0.37 mag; 31.6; 18.4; 21.5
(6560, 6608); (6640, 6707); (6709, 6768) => 0.34 mag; 31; 18.3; 20.8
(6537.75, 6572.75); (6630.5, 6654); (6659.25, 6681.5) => 0.23 mag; 33.3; 18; 18.7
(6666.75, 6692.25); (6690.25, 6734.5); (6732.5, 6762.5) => -0.16 mag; 18.6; 21.7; 18.8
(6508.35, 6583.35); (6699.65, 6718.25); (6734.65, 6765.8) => -0.06 mag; 27.5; 21.4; 18.4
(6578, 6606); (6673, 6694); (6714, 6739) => 0.32 mag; 28.1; 18.7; 23.8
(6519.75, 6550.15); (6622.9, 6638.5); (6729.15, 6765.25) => 0.09 mag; 21.4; 18.9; 19.4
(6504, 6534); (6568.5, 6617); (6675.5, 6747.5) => -0.25 mag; 19.3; 24.9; 20.7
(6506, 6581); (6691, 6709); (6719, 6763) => 0.17 mag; 26.8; 18.5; 20.3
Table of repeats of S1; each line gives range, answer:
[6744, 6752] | 18.5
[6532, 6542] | 19.8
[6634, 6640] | 18.8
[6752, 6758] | 16.8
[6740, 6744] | 18.3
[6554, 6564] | 46.5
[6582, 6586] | 42.4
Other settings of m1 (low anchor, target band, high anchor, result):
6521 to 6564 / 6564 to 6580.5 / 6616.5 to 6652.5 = -0.23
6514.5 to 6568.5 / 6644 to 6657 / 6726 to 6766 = 0.34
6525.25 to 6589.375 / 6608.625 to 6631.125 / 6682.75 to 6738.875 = 0.38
